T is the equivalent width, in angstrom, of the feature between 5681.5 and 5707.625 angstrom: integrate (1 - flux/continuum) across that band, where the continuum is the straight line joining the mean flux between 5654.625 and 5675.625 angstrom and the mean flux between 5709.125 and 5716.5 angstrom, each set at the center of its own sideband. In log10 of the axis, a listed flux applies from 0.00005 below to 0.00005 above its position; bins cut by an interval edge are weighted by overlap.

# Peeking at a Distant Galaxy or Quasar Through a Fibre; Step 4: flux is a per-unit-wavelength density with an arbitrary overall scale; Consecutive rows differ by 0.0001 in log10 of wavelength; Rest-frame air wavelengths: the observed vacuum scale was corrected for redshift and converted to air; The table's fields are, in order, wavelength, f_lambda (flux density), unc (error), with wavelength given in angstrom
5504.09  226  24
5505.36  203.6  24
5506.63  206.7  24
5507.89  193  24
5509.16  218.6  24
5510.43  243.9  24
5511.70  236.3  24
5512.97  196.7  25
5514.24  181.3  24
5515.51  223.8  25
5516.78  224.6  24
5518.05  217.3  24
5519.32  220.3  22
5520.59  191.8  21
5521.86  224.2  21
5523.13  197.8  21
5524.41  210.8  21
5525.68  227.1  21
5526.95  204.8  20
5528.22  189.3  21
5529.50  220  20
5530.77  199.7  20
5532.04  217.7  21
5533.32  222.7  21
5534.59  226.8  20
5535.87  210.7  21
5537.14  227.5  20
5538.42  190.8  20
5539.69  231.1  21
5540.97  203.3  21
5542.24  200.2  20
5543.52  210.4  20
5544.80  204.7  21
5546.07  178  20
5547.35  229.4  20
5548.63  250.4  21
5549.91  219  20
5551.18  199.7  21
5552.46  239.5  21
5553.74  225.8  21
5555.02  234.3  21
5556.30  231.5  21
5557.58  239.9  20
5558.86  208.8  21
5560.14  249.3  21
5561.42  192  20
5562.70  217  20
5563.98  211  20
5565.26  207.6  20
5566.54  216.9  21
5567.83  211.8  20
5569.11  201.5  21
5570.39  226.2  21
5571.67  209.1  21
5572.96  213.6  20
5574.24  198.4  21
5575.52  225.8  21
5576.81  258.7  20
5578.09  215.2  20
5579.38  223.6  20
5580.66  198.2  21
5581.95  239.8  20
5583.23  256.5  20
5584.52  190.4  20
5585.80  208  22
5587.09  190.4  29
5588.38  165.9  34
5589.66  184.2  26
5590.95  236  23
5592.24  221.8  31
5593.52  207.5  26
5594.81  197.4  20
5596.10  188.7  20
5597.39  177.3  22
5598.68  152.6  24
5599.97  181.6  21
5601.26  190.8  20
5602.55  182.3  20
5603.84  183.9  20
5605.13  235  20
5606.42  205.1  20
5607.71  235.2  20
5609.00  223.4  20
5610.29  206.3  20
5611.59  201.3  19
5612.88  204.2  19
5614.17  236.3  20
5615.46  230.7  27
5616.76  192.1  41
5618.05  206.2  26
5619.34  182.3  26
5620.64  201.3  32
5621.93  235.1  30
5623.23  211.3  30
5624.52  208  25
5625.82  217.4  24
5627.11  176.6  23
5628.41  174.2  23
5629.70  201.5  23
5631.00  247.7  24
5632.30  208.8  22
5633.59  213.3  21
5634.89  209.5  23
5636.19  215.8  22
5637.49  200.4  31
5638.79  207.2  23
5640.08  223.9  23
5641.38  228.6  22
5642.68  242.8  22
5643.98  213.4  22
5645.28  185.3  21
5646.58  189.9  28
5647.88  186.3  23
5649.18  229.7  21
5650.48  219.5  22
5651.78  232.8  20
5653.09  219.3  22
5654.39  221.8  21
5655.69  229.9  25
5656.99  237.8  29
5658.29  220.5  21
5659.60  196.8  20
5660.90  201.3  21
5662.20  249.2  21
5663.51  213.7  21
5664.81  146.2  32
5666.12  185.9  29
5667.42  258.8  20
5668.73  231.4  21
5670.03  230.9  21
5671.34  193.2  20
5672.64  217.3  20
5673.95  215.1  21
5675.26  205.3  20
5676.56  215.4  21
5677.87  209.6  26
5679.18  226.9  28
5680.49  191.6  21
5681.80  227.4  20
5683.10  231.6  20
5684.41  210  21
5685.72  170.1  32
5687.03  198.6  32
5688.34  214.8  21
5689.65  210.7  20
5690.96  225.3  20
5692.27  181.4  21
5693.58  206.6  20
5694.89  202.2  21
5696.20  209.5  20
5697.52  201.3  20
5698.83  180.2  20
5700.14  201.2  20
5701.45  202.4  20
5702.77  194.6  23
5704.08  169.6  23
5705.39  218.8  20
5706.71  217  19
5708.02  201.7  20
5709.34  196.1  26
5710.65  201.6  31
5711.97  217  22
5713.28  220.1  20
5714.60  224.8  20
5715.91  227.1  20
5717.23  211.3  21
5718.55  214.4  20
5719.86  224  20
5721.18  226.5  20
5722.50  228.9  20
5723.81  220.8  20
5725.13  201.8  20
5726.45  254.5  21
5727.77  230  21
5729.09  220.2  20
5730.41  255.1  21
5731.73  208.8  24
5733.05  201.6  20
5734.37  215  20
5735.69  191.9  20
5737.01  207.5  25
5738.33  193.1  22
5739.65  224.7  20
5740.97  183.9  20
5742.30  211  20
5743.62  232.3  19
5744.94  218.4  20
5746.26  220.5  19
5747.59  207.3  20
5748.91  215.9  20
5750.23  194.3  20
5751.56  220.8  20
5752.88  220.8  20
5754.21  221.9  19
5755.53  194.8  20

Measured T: 1.5 angstrom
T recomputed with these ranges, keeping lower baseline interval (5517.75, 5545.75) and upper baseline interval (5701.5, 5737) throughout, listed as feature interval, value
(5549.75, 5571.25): -0.8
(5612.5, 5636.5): 0.4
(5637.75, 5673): -0.3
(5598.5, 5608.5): 0.7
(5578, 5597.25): 0.4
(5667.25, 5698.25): 0.4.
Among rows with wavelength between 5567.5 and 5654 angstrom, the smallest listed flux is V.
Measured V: 152.6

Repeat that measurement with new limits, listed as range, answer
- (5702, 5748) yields 169.6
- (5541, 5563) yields 178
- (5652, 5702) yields 146.2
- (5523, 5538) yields 189.3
